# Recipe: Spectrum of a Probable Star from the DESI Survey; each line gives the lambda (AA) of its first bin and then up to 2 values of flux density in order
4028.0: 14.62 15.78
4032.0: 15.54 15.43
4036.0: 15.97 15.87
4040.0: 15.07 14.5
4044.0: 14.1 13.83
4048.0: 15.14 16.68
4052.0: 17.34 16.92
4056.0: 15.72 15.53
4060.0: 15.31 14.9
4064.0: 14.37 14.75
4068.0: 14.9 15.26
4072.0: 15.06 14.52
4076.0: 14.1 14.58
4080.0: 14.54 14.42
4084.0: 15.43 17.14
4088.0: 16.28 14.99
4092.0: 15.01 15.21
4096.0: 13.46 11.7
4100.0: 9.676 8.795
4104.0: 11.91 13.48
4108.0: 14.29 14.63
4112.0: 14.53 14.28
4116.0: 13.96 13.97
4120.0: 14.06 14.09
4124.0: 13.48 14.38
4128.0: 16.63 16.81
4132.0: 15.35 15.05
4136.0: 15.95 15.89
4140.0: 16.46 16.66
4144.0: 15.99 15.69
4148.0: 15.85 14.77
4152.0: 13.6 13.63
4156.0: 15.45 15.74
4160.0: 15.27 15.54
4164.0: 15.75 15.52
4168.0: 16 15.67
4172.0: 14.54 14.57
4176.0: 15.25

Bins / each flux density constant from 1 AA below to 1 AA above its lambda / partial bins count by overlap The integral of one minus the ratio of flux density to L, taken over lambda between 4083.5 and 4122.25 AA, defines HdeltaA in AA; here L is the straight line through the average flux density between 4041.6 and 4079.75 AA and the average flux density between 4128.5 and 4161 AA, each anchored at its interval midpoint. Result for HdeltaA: 3.8 AA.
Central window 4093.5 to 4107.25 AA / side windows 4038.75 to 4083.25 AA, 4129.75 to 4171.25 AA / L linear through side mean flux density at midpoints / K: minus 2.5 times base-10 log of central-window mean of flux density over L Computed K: 0.27 mag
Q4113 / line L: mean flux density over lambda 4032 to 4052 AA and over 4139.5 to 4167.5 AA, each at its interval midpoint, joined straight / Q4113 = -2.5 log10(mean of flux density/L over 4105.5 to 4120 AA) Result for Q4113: 0.09 mag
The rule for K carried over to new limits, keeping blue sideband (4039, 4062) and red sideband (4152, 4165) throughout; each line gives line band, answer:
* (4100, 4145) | 0.05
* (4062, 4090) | 0.02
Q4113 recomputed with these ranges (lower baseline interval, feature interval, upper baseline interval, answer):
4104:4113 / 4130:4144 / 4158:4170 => -0.080 mag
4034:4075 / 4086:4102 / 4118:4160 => 0.121 mag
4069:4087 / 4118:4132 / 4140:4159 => 0.025 mag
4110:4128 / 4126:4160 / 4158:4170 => -0.041 mag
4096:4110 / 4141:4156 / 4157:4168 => -0.033 mag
